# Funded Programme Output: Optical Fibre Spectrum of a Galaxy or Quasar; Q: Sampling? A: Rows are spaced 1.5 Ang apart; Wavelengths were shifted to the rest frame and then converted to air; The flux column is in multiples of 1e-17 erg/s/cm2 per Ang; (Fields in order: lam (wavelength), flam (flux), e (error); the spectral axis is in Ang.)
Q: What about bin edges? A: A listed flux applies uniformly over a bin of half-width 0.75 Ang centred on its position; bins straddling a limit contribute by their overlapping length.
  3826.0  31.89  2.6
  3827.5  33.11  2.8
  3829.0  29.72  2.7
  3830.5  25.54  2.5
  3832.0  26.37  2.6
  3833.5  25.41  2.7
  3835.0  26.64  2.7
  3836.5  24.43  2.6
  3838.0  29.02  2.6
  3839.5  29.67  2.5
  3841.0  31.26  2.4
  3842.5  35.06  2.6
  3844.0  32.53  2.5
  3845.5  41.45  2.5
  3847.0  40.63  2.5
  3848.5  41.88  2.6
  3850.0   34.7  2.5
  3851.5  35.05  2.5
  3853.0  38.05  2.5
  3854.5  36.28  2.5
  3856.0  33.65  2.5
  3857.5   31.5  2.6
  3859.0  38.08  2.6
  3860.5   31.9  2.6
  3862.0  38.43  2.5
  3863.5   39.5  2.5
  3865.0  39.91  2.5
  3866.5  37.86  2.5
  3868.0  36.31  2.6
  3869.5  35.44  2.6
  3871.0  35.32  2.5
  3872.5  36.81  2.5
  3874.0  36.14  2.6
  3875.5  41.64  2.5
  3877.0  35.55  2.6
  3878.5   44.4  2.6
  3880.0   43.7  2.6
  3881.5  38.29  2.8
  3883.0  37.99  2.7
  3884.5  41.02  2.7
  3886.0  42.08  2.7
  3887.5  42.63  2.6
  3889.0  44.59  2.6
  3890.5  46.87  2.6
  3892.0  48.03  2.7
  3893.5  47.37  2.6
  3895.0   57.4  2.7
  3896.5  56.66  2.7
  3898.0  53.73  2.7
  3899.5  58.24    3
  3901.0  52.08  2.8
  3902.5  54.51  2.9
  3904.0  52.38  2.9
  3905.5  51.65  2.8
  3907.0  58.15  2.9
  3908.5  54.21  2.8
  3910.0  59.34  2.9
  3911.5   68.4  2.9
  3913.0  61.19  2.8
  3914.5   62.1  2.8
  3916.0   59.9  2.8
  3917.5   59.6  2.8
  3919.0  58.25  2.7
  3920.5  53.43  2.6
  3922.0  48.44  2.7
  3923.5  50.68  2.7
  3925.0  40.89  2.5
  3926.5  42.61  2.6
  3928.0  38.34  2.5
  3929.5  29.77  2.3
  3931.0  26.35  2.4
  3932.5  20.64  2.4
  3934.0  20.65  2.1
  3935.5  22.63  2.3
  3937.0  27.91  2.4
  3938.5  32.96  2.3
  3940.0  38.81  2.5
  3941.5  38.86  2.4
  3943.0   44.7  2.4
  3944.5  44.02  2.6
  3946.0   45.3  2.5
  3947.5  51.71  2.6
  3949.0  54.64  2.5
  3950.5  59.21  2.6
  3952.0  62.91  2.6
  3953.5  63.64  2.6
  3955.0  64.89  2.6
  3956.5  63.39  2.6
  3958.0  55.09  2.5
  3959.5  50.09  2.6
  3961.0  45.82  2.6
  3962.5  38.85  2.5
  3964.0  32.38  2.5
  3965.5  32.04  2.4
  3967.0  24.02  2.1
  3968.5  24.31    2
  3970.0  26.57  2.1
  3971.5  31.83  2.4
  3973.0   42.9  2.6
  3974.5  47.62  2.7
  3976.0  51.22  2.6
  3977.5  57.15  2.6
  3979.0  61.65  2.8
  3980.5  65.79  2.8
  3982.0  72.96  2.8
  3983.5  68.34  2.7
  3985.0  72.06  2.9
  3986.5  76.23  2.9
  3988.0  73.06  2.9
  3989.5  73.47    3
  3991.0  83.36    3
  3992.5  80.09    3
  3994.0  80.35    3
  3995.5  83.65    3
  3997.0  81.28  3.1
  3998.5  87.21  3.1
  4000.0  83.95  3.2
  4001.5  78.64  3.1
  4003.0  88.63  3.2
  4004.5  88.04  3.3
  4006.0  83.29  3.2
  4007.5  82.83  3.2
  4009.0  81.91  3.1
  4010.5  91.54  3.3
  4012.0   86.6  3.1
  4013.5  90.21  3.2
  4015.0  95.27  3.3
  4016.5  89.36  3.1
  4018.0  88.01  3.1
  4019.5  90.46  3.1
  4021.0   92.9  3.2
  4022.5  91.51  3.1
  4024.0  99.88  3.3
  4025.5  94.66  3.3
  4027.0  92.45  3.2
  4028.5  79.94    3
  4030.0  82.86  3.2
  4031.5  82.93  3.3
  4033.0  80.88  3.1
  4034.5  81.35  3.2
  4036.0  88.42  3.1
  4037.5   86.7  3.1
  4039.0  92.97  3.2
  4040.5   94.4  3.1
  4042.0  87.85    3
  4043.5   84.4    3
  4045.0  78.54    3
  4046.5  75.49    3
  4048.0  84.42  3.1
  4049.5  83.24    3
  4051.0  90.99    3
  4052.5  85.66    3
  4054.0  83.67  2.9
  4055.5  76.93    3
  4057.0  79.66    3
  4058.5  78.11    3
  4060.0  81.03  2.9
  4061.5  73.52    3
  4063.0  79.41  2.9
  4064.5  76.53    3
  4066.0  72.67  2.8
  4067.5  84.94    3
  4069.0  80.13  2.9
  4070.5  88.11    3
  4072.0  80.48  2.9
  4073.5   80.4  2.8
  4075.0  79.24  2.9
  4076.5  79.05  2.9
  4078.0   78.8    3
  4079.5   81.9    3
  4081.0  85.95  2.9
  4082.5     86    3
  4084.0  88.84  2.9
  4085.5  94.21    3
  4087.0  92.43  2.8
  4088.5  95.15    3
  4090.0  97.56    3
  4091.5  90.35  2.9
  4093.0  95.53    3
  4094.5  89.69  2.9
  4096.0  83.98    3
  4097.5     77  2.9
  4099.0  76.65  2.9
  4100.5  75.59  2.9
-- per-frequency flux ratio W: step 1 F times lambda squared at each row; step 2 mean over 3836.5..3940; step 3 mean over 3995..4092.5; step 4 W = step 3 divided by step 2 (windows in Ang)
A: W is 2.2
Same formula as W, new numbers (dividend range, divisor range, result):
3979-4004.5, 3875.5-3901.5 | 1.77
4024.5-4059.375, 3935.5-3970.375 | 2.01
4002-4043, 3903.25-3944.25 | 2.05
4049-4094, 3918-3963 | 2.01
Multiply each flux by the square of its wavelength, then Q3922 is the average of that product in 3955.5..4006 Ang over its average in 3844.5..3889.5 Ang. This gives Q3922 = 1.71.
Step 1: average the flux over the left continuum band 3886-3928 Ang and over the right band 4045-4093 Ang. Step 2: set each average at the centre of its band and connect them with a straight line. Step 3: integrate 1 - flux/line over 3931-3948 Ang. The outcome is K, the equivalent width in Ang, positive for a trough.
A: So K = 7.1 Ang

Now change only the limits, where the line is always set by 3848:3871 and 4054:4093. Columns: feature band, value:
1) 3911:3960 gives 5.34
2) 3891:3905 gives -2.58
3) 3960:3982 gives 6.65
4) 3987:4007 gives -4.54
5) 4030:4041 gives -1.64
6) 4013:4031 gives -4.59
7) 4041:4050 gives -0.62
